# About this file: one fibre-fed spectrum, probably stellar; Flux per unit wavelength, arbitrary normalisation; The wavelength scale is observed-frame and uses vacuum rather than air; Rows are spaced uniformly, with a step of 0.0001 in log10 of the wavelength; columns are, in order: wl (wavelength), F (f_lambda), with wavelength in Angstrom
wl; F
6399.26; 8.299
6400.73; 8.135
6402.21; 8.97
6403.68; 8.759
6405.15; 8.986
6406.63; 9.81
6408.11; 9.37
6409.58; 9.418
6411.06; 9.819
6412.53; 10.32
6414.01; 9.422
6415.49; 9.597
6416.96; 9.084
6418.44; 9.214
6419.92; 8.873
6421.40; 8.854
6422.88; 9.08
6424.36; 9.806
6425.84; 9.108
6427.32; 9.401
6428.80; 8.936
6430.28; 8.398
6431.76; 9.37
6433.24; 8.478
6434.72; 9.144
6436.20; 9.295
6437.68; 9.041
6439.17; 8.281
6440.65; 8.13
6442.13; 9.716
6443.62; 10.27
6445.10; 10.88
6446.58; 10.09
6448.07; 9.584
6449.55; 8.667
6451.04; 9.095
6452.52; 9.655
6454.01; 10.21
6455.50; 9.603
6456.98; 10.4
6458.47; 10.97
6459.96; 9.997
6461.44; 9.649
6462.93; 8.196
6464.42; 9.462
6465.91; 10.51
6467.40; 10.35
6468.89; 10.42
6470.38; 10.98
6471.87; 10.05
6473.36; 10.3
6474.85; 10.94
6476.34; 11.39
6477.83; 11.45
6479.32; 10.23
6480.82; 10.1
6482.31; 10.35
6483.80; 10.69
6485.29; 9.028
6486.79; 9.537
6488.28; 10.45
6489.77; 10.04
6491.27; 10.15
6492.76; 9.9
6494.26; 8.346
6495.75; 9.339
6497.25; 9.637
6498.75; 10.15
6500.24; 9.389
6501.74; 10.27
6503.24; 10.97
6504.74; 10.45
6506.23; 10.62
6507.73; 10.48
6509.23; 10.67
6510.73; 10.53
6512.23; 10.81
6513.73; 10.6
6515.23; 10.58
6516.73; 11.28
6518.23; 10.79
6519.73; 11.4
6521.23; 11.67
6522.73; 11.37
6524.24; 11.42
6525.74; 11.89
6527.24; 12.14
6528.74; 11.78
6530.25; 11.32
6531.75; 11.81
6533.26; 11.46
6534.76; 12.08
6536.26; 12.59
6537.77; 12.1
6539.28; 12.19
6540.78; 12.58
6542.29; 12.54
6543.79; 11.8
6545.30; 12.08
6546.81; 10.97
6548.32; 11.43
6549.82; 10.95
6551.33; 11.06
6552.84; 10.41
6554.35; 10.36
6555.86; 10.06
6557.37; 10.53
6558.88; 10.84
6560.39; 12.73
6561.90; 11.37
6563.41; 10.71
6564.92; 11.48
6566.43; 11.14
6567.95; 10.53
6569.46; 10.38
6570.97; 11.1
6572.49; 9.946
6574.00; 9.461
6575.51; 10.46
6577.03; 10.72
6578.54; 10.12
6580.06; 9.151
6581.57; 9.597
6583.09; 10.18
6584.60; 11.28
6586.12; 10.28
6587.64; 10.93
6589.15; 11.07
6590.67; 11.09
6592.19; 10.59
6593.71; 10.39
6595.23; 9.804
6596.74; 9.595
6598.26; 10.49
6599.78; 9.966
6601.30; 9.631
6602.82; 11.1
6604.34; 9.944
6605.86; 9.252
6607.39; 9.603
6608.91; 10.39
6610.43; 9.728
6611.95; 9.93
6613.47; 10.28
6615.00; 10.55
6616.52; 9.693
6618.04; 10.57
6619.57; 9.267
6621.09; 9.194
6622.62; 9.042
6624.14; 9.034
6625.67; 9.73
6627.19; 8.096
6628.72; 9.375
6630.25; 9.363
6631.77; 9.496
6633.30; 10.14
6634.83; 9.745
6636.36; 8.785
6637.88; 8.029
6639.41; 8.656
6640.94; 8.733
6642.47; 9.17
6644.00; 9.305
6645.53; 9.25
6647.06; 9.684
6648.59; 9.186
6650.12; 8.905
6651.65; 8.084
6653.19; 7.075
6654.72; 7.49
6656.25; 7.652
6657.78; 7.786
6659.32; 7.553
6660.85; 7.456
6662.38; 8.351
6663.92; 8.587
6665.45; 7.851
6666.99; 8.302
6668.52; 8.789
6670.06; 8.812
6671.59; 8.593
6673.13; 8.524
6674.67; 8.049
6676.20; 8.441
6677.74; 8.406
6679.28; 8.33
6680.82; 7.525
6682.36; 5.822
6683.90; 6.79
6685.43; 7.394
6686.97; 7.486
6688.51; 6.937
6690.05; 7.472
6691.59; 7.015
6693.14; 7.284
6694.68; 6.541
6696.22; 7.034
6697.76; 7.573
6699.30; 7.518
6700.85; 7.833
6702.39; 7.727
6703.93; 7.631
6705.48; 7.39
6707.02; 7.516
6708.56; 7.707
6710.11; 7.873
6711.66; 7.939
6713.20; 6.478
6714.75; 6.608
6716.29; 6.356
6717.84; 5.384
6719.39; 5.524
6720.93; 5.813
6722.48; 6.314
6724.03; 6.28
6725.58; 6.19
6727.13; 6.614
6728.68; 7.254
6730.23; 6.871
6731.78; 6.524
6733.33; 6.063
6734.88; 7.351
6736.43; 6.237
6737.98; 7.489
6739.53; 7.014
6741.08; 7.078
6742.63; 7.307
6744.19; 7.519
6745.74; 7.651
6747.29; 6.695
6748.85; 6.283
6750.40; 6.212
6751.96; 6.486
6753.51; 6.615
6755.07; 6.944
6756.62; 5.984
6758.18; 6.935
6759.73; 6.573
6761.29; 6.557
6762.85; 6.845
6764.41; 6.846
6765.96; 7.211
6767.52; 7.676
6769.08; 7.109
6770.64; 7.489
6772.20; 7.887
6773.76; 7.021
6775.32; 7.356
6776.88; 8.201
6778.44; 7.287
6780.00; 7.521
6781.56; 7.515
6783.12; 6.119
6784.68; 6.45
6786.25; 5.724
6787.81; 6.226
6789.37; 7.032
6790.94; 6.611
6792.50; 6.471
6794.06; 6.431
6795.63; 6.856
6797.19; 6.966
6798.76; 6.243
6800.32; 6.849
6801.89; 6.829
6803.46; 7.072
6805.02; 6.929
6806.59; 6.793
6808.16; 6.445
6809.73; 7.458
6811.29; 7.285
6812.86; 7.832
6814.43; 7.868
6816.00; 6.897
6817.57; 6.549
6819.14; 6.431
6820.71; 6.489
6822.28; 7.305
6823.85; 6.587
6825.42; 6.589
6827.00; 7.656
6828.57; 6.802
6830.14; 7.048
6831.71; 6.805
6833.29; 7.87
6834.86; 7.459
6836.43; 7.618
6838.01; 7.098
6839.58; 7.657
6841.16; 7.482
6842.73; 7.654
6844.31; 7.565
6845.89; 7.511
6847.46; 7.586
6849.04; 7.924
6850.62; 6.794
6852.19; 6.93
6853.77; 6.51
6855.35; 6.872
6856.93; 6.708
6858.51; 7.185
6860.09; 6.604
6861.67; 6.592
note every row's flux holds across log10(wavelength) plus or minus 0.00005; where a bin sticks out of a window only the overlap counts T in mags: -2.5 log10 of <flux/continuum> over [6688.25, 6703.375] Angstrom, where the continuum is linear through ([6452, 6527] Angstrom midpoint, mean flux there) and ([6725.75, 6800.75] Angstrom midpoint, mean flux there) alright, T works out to 0.06 mag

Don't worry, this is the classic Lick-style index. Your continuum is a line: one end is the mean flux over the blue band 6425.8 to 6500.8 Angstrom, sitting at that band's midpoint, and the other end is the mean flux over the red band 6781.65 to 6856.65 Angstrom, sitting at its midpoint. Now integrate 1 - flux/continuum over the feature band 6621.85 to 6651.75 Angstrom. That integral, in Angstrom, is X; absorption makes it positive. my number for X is -2.49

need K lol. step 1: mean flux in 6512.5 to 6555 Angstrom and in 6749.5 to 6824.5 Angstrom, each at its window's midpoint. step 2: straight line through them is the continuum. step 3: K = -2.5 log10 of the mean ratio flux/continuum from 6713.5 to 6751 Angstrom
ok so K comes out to 0.19 mag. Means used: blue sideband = 11.5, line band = 6.61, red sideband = 6.9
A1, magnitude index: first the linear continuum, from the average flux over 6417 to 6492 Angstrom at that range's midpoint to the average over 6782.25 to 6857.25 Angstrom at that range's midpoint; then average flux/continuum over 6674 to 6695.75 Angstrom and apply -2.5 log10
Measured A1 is 0.09 mag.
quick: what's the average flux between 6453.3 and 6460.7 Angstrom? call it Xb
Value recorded 10.2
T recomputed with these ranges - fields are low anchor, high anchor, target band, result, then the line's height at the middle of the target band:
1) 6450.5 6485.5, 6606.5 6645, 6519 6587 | -0.14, 9.78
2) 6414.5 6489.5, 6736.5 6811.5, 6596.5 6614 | -0.19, 8.38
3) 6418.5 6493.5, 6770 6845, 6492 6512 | -0.08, 9.39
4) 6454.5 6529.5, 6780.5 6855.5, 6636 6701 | 0.08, 8.57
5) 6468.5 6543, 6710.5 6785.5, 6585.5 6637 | -0.09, 9.09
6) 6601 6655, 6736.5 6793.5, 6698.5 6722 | 0.13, 7.89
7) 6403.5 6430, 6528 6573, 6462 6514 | 0.02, 10.4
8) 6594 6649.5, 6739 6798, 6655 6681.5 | 0.07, 8.72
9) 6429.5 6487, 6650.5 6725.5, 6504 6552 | -0.25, 9.1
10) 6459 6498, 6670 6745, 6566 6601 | -0.18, 8.73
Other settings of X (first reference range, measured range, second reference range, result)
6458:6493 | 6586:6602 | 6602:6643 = -1.16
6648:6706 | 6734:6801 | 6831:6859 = 5.42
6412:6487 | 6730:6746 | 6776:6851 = 1.28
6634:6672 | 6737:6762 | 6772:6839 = 2.34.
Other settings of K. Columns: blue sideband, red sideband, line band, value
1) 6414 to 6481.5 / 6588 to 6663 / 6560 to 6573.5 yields -0.16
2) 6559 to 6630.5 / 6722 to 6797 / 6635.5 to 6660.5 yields 0.08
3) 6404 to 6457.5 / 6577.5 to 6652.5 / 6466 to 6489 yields -0.11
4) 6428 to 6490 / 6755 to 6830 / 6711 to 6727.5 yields 0.20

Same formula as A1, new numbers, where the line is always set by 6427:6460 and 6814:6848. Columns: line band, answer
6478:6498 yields -0.08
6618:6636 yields -0.12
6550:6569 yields -0.24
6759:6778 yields 0.05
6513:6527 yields -0.24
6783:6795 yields 0.16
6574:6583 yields -0.15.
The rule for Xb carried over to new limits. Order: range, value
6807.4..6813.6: 7.26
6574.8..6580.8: 10.1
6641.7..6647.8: 9.35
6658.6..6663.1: 7.8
